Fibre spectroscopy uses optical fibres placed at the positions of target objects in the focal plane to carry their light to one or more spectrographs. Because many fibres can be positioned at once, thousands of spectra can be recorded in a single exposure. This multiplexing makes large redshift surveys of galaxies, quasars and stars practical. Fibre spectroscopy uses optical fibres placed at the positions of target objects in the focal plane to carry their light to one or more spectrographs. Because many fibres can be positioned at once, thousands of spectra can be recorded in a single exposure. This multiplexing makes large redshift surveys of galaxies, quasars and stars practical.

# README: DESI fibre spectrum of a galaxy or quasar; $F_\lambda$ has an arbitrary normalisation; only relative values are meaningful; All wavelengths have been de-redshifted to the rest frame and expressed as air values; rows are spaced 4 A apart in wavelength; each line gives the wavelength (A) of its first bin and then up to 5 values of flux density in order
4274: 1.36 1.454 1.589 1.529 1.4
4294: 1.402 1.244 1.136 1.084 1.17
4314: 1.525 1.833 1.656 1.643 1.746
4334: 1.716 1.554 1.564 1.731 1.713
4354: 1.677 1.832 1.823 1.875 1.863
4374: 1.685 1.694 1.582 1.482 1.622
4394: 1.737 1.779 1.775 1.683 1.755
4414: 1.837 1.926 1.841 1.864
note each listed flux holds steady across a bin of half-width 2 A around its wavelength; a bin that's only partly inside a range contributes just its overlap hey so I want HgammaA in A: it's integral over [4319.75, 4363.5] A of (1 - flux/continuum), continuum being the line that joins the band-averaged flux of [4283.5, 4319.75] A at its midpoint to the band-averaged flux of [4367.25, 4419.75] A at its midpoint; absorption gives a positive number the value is -4.9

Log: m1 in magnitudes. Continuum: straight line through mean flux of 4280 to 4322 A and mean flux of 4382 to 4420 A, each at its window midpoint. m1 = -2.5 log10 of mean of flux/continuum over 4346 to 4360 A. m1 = -0.11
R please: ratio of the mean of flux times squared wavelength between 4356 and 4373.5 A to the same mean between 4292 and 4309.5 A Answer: 1.56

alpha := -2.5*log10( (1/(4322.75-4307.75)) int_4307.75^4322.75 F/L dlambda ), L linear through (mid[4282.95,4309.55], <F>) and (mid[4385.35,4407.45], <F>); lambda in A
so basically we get -0.11 mag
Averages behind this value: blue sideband 1.3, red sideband 1.69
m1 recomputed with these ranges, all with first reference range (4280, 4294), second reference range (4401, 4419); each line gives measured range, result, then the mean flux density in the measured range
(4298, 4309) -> 0.320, 1.14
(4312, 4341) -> -0.052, 1.66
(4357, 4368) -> -0.105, 1.84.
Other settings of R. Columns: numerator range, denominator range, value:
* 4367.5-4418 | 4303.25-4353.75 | 1.12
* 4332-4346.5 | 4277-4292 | 1.12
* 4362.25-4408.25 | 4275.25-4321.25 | 1.27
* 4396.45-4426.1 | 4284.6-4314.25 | 1.47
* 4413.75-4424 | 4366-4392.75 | 1.14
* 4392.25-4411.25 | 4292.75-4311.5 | 1.52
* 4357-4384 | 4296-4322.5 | 1.33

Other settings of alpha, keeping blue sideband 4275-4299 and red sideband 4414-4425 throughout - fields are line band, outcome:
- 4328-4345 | -0.03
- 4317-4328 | -0.10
